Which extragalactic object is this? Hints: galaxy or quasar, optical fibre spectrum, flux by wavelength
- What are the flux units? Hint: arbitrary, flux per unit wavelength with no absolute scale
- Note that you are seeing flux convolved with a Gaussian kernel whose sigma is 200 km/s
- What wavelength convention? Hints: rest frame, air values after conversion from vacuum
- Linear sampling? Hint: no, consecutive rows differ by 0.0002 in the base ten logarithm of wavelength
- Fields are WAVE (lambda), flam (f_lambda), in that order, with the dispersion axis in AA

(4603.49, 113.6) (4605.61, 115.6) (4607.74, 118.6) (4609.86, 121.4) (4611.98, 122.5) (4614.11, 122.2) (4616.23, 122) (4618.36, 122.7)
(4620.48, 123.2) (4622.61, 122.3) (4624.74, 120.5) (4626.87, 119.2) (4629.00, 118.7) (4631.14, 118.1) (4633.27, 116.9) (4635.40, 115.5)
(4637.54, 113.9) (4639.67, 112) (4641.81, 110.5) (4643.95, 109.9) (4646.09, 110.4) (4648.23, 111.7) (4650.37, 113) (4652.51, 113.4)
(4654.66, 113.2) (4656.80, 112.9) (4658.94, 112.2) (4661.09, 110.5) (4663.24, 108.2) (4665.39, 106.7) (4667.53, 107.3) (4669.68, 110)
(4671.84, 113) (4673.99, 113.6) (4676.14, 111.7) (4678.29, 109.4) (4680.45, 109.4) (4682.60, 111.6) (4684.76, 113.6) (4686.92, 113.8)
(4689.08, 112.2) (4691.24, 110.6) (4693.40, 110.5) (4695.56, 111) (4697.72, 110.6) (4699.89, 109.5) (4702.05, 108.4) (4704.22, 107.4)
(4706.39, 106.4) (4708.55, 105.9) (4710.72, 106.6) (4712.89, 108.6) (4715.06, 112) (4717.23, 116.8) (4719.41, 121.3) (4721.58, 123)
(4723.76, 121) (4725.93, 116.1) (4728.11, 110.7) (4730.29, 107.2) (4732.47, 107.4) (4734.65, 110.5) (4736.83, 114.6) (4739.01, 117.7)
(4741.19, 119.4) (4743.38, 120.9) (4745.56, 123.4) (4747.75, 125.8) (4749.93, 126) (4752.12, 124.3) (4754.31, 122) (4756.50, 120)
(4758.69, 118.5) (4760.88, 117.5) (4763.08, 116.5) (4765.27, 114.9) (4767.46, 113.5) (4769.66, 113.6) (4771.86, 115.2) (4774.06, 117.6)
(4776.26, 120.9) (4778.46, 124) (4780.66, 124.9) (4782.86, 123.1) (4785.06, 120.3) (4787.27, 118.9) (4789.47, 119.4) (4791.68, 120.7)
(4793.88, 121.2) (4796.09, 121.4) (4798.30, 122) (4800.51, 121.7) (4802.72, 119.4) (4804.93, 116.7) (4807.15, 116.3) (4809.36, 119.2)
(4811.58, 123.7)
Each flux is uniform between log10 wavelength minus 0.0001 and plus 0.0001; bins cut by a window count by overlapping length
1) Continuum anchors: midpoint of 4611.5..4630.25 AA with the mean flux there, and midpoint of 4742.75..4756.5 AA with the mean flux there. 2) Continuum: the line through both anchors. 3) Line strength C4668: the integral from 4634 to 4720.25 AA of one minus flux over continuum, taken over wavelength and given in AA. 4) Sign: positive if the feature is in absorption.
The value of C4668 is 7.9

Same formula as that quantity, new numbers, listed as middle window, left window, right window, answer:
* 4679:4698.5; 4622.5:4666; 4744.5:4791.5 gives 0.75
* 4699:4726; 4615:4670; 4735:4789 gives 1.17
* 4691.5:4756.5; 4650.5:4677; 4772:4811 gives 0.45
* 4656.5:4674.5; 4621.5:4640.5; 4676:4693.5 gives 0.53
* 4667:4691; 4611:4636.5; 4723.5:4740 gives 1.02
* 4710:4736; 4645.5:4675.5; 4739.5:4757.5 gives 1.25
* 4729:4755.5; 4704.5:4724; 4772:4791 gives -0.45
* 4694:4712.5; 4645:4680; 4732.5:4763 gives 1.09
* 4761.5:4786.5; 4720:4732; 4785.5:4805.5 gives 0.04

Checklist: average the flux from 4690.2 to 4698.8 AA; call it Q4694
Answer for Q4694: 111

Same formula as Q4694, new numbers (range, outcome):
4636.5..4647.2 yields 111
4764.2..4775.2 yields 115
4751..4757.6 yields 122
